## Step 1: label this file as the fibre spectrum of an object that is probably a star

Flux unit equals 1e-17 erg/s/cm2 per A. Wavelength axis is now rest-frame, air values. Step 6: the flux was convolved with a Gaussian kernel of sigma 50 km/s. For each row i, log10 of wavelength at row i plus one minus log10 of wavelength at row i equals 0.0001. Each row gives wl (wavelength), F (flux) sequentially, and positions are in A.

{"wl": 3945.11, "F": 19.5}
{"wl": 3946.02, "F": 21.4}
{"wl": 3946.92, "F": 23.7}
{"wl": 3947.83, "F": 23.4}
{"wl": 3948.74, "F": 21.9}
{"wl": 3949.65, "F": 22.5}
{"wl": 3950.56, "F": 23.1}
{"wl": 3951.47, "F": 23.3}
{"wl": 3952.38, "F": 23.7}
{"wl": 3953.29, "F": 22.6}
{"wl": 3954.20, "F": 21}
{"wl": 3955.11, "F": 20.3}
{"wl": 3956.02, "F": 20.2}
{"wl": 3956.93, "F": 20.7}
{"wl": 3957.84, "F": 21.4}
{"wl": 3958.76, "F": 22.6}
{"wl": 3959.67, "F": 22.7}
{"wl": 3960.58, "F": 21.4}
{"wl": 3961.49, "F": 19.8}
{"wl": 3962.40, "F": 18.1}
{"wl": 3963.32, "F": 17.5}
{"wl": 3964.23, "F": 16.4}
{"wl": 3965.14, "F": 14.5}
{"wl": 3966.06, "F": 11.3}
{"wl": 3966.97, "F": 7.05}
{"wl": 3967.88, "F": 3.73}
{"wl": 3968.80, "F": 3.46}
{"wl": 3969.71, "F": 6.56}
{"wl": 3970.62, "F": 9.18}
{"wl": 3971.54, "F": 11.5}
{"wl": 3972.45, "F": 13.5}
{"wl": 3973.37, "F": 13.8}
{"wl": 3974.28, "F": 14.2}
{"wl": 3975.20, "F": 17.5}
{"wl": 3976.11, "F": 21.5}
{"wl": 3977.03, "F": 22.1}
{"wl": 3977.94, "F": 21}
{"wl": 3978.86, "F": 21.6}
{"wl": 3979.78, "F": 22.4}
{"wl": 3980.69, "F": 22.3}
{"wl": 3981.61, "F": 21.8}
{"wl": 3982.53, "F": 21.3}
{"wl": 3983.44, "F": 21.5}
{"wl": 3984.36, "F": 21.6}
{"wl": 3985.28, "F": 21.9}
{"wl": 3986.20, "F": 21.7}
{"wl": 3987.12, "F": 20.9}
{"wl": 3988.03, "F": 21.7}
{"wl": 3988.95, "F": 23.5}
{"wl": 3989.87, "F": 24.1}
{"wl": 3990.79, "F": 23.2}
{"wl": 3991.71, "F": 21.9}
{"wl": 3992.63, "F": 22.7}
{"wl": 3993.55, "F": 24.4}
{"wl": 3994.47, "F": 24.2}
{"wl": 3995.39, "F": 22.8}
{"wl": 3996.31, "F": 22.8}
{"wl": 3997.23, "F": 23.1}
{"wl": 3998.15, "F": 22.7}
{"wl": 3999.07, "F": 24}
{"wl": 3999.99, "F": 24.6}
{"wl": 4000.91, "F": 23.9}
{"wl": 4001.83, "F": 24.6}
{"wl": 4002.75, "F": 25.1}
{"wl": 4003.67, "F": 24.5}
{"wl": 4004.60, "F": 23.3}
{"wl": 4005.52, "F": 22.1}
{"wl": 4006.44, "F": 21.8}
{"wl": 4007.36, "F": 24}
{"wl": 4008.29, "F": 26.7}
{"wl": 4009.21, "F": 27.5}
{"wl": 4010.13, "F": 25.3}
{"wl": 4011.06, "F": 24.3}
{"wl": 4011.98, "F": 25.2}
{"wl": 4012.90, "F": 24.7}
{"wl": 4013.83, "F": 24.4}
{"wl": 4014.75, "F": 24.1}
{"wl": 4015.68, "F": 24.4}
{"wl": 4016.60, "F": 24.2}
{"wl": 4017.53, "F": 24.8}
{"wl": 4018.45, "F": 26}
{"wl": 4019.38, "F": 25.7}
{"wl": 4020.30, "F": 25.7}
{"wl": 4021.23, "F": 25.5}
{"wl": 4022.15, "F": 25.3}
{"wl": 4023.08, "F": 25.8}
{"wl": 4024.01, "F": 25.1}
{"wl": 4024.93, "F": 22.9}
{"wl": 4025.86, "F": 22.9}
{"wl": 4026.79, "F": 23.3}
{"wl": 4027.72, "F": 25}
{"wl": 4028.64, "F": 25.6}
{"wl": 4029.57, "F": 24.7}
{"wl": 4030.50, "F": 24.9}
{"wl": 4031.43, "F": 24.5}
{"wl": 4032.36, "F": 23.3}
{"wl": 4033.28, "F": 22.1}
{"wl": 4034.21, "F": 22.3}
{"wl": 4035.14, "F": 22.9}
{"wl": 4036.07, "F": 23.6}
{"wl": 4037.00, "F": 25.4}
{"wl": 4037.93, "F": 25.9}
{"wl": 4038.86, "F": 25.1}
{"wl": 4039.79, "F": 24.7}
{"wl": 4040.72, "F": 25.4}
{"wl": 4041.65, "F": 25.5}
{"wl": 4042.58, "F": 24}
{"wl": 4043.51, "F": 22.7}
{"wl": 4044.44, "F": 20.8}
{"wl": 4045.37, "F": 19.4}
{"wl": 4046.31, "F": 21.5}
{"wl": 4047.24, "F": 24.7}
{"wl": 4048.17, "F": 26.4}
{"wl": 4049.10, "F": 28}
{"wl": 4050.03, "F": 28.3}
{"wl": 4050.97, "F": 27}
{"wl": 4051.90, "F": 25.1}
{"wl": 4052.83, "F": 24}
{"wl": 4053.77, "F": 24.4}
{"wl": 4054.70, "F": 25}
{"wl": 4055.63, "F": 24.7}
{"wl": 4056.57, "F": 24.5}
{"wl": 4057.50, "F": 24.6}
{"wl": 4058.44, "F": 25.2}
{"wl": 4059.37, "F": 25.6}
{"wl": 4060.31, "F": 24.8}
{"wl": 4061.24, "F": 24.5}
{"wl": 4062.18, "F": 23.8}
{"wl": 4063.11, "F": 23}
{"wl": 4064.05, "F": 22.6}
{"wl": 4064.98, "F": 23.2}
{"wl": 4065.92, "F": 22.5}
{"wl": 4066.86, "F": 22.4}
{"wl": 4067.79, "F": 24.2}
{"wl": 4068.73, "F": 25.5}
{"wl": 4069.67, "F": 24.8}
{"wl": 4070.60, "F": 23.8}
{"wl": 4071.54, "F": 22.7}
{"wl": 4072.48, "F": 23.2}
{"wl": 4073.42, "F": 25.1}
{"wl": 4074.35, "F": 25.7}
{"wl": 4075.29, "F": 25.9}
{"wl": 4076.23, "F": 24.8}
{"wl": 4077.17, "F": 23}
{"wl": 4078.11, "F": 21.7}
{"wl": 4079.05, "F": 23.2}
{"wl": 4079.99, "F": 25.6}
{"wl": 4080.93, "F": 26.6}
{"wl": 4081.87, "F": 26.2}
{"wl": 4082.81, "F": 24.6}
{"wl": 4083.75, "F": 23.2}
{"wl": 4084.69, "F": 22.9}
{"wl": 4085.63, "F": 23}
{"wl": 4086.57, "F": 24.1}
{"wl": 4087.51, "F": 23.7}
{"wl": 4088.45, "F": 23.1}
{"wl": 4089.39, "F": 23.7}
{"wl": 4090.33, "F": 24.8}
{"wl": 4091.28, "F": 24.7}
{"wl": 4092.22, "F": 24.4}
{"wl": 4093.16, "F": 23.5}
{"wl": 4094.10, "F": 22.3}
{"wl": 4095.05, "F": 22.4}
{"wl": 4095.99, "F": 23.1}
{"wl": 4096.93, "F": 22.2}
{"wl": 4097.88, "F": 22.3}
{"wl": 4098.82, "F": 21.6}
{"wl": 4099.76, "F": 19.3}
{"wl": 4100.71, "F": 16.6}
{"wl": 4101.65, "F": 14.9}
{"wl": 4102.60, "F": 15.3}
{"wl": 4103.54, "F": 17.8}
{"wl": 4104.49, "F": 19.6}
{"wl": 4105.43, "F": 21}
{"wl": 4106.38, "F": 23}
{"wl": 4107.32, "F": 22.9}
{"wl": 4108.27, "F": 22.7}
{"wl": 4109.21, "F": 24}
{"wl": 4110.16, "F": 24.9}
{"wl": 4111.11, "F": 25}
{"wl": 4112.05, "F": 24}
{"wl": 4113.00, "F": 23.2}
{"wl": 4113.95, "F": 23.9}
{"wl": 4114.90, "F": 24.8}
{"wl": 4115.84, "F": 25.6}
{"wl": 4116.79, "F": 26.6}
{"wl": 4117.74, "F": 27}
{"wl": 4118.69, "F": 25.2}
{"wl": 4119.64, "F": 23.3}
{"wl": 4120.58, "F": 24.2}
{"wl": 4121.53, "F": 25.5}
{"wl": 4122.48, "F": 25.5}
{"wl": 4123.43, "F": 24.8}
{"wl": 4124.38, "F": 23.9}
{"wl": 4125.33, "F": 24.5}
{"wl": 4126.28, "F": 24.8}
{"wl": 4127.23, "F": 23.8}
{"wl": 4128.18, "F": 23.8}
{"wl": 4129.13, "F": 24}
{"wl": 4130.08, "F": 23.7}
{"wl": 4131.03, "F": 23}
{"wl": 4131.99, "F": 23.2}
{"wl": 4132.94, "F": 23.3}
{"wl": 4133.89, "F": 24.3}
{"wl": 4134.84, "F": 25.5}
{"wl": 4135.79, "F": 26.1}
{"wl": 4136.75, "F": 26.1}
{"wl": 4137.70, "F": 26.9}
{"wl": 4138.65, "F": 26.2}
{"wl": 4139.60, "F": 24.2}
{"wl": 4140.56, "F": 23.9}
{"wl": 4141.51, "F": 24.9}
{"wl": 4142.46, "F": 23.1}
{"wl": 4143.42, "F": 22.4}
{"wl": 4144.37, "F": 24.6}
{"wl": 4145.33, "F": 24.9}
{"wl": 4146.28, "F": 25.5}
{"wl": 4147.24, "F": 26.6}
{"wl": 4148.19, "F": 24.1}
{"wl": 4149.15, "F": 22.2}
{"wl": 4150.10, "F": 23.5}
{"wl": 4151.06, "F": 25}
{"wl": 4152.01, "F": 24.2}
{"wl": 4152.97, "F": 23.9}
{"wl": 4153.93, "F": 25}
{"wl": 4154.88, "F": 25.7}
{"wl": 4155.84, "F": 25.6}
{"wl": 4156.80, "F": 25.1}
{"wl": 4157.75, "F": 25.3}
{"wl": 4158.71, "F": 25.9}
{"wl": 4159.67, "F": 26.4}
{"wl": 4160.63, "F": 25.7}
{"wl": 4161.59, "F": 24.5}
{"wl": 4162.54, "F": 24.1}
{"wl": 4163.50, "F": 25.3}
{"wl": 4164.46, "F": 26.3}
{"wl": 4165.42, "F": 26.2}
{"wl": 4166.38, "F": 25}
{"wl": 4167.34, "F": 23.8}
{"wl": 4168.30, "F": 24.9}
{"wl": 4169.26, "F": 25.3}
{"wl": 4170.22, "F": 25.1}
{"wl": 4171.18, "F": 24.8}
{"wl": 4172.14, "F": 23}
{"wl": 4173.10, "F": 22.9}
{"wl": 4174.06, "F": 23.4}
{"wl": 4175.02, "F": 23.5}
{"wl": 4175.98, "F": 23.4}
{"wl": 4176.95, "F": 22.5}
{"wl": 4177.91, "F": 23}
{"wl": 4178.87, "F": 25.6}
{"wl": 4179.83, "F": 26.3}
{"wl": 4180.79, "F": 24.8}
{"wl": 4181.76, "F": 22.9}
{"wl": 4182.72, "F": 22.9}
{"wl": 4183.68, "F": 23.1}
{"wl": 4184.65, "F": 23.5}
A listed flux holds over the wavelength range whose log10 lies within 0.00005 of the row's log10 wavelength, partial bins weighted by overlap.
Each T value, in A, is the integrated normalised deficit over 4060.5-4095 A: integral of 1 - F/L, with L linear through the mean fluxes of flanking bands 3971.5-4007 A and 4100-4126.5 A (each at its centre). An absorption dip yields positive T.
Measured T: -2.00 A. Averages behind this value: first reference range 21.8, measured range 23.9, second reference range 23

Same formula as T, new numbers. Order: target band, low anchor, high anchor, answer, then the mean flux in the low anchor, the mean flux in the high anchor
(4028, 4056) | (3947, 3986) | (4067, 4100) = -3.3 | 18.4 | 23.8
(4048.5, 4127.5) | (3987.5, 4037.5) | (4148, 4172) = 2.6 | 24.1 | 24.9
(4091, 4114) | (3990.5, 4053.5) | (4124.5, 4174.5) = 2.6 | 24.3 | 24.6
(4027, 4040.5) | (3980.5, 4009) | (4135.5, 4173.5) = -0.4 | 23.1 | 24.9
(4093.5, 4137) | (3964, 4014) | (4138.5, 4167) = 1.2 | 20.3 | 24.8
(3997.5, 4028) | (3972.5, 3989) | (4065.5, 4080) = -4.0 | 20.4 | 24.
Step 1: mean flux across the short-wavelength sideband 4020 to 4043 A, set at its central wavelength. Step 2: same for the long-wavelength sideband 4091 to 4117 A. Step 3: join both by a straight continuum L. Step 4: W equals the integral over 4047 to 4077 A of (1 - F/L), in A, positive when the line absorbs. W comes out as -1.5 A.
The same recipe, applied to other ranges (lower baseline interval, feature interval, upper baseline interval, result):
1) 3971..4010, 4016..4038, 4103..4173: -1.8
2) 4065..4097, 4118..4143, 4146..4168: 0.1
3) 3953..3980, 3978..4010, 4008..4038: -4.1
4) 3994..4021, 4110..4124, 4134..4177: -0.1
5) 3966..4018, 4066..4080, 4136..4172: -0.7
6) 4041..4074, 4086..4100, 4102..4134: 0.4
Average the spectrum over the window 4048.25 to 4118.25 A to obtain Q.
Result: 23.6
